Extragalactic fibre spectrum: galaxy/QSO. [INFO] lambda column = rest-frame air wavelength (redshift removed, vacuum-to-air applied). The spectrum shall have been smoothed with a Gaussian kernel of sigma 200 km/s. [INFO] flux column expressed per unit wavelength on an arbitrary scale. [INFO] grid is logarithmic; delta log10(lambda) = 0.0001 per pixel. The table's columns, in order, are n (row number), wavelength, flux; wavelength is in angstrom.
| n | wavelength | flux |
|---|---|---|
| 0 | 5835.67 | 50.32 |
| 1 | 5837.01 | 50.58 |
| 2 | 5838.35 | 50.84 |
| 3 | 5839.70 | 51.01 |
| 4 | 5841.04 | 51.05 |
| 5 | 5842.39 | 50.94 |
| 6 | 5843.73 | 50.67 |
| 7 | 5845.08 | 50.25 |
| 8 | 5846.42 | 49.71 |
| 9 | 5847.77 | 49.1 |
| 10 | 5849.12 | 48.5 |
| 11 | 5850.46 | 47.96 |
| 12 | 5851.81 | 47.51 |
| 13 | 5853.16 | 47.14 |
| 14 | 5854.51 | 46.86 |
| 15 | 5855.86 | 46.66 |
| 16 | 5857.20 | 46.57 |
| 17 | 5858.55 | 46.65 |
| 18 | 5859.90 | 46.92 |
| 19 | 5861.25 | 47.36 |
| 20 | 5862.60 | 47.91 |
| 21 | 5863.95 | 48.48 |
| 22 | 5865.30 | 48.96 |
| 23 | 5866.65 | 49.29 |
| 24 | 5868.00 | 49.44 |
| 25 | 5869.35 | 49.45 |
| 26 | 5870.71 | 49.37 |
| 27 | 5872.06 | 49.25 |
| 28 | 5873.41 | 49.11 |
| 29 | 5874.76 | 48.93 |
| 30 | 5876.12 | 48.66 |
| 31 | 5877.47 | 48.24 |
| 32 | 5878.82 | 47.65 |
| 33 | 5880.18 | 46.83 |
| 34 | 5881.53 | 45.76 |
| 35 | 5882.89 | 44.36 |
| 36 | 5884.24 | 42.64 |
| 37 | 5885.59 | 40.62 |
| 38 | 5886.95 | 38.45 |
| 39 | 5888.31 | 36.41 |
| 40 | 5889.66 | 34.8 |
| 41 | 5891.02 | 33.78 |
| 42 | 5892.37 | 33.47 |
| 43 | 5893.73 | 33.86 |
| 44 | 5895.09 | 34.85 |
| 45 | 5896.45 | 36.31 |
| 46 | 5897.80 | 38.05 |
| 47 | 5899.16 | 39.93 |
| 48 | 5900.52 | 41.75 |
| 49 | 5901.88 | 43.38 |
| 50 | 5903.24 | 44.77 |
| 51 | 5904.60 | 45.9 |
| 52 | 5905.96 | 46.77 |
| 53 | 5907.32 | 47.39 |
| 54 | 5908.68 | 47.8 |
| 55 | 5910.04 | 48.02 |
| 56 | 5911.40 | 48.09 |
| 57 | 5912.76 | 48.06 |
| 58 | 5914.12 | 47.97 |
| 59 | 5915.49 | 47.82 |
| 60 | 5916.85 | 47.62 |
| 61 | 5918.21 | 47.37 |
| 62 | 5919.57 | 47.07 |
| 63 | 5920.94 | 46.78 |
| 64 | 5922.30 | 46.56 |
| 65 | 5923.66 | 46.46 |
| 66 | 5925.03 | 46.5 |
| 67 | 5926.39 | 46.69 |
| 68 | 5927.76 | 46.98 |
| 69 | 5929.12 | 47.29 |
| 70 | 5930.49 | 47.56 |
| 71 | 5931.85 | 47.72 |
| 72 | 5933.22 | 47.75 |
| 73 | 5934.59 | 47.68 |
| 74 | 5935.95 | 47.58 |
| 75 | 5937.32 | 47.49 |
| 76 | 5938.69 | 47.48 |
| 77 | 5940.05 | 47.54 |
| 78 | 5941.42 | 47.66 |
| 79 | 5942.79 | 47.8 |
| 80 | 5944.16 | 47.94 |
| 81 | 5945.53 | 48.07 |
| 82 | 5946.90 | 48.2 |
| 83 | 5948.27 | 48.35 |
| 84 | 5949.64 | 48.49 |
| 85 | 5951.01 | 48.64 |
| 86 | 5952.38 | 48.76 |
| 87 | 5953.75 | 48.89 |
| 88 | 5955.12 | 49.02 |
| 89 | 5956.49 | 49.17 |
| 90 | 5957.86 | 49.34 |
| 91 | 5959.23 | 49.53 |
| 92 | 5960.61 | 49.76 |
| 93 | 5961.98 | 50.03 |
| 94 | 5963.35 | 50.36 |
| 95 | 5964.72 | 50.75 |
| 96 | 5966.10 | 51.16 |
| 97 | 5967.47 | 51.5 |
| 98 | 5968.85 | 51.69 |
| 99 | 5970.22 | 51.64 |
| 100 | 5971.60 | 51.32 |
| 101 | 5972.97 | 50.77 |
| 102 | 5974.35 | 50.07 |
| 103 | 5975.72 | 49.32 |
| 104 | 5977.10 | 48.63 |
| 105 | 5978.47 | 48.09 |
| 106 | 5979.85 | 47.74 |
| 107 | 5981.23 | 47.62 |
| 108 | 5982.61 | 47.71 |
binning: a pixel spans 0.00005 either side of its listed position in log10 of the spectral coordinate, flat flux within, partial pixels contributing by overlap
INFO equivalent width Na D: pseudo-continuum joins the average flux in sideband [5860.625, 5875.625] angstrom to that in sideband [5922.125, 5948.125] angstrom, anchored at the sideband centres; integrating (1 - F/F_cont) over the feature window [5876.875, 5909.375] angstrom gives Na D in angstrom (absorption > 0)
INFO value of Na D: 4.7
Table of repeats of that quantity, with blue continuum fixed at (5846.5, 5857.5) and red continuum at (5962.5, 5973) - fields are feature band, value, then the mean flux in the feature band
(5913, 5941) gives 1.5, 47.3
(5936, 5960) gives 1.1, 48.3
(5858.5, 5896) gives 3.2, 44.2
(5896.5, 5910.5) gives 1.5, 44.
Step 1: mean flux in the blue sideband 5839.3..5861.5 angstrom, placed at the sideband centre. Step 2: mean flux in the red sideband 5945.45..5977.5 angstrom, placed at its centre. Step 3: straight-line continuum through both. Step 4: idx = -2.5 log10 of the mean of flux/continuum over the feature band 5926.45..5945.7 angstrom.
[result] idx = 0.04 mag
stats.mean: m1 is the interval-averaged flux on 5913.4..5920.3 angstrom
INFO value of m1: 47.5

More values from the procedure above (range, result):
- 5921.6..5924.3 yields 46.6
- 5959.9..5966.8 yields 50.4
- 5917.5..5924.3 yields 46.9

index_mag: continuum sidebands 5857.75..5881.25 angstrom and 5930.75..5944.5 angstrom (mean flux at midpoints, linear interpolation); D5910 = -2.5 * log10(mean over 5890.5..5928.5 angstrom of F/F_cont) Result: 0.09 mag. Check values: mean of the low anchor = 48.3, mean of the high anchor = 47.7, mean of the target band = 44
